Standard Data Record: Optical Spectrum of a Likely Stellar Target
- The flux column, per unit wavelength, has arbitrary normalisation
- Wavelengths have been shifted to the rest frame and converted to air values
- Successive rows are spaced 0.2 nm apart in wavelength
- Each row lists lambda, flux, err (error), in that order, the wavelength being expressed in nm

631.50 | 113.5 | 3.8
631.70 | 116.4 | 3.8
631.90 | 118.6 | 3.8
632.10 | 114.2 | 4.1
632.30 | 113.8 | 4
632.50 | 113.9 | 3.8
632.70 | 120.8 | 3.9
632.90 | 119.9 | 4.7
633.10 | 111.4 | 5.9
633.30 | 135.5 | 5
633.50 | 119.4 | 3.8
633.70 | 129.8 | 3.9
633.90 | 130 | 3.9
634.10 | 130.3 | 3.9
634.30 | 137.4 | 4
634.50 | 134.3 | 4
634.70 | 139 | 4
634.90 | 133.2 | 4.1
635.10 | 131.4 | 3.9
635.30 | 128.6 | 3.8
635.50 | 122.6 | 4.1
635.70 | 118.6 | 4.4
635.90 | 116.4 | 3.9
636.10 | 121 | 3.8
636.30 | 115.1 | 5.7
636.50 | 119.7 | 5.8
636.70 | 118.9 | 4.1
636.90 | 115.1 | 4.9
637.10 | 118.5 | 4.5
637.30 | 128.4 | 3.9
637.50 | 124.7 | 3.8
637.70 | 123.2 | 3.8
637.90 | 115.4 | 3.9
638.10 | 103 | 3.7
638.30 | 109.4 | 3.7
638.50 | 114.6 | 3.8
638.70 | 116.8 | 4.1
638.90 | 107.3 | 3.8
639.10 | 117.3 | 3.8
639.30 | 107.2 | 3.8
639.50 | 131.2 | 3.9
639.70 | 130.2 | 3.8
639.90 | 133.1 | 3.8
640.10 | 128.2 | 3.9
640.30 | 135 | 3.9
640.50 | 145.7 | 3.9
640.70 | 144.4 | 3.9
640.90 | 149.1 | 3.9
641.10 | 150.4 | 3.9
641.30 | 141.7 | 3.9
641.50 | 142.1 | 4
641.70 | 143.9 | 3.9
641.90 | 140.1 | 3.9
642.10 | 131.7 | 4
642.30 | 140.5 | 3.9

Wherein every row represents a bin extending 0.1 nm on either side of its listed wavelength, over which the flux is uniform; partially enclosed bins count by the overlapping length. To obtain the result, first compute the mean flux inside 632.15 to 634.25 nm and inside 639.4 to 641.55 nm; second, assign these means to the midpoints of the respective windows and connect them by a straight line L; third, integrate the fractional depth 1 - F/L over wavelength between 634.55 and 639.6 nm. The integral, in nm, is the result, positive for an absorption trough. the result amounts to 0.431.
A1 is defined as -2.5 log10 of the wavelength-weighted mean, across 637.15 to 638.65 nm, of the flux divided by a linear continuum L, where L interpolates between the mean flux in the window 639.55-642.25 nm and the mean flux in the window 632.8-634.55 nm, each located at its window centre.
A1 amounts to 0.151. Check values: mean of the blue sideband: 127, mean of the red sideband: 140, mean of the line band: 117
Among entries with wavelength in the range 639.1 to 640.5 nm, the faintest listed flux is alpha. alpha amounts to 107.2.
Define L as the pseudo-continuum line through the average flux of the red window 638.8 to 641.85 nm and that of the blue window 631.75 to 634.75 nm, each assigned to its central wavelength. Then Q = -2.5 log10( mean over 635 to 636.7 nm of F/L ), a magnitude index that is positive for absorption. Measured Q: 0.05 mag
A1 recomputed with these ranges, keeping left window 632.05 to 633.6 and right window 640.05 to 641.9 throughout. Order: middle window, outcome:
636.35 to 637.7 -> 0.09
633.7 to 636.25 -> -0.03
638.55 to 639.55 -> 0.19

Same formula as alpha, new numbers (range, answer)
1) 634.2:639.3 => 103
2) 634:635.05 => 130.3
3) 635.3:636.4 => 115.1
